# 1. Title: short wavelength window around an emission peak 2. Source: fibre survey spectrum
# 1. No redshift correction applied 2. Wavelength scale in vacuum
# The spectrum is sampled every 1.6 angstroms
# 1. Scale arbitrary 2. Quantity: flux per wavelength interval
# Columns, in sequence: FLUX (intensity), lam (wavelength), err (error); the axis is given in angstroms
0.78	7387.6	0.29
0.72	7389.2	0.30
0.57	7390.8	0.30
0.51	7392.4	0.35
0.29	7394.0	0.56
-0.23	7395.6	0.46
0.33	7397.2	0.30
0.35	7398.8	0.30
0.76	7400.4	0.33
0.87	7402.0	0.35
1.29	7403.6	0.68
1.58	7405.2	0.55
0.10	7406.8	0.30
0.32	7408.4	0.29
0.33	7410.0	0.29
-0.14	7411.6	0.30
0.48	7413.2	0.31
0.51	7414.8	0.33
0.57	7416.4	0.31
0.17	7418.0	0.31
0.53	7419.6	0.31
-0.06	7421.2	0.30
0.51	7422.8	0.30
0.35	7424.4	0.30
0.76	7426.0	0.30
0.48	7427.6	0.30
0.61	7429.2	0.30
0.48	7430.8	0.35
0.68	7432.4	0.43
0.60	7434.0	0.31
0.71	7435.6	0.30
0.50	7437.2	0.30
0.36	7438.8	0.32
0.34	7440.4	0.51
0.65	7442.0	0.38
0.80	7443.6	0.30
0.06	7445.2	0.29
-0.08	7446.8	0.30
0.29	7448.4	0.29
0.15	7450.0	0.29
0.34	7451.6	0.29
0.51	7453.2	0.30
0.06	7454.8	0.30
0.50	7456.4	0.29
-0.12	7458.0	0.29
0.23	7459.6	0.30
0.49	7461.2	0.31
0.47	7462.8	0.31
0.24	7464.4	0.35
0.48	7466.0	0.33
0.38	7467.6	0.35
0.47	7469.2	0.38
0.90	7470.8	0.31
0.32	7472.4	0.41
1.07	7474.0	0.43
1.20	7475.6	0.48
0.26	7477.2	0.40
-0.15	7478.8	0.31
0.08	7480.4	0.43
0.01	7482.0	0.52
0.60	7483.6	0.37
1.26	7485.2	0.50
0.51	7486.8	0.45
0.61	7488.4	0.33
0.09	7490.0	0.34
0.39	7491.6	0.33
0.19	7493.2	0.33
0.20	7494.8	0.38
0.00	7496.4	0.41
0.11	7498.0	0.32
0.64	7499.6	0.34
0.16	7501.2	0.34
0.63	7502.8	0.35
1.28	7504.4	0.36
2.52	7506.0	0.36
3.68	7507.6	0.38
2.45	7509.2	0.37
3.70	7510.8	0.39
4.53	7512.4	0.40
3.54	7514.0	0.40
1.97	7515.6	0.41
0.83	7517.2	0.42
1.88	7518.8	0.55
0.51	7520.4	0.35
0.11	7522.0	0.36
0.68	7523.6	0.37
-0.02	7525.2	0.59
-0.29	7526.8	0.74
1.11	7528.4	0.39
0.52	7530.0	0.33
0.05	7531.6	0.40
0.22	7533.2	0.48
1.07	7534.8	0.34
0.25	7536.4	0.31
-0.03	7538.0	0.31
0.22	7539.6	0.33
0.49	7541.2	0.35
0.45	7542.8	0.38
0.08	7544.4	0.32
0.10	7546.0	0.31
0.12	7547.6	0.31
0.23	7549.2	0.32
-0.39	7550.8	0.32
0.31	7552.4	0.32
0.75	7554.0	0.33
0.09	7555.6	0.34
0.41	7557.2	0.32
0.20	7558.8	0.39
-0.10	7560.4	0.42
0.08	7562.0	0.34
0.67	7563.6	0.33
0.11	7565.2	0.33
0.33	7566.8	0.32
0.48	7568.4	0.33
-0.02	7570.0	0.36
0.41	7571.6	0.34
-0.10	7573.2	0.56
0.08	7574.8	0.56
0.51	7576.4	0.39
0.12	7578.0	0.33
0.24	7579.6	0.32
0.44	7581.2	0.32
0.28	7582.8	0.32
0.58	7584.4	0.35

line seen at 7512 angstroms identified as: [O II]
